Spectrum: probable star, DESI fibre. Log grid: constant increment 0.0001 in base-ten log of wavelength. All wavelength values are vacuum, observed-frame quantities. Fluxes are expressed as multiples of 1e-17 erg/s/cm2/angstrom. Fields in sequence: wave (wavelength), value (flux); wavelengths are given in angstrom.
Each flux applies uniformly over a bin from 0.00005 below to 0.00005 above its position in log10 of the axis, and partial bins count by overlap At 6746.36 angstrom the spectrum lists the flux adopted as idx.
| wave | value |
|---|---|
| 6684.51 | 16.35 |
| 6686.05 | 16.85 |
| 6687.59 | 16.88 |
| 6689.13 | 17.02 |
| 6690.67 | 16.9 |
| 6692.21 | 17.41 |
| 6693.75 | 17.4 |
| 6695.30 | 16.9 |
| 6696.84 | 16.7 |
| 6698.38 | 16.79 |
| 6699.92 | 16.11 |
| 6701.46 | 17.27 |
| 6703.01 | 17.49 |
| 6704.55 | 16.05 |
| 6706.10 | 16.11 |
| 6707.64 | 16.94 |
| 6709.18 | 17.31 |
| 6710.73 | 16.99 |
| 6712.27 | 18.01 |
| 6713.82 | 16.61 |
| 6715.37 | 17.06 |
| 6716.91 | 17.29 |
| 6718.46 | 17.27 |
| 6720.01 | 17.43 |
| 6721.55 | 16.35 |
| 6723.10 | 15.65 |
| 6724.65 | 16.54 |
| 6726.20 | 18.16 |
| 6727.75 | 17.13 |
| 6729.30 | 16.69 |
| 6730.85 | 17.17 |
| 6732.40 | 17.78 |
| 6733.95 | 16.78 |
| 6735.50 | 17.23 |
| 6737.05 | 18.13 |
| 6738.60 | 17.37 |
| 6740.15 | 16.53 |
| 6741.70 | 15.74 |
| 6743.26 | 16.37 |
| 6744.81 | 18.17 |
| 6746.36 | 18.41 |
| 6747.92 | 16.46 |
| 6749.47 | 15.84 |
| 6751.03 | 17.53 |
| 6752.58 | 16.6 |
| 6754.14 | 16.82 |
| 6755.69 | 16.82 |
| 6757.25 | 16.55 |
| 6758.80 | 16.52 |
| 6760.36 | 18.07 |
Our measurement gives 18.41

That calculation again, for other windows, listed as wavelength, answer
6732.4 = 17.78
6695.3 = 16.9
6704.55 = 16.05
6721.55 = 16.35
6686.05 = 16.85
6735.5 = 17.23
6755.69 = 16.82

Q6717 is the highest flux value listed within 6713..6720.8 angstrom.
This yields 17.43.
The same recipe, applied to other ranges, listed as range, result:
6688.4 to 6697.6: 17.41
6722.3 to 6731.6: 18.16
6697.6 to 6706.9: 17.49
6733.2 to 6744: 18.13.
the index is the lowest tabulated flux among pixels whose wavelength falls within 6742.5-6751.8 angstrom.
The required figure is 15.84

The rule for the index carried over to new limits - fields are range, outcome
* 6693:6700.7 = 16.11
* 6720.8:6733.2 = 15.65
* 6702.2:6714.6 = 16.05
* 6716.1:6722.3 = 16.35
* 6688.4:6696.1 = 16.9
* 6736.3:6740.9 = 16.53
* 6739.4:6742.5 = 15.74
